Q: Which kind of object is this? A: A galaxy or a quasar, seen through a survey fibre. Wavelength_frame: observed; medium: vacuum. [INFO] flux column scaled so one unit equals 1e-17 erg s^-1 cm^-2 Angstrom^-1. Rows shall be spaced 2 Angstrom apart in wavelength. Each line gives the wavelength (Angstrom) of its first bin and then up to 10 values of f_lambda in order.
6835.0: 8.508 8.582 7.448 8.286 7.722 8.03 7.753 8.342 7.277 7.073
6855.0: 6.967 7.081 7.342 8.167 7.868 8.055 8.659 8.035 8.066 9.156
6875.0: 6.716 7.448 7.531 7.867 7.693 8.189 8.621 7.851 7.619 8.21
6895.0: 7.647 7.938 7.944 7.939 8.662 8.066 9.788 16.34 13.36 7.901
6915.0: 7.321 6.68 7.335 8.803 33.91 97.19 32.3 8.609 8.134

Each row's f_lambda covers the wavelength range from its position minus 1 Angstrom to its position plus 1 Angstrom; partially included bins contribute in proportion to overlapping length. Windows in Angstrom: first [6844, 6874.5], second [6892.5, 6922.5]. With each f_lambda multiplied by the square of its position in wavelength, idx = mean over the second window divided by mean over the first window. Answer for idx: 1.2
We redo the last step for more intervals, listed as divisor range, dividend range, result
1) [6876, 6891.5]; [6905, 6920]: 1.24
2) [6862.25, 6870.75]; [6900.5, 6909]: 1.19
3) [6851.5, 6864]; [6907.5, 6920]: 1.35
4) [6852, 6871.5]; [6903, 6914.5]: 1.41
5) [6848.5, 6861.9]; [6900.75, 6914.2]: 1.42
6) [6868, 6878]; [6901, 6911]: 1.37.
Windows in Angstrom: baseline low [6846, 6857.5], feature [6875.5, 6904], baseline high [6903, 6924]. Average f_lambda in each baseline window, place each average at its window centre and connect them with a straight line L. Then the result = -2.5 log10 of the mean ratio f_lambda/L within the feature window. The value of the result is 0.26 mag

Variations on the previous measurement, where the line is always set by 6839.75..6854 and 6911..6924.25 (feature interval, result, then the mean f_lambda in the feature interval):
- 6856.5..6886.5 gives 0.24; 7.88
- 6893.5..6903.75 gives 0.45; 8.02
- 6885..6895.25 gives 0.38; 8.03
